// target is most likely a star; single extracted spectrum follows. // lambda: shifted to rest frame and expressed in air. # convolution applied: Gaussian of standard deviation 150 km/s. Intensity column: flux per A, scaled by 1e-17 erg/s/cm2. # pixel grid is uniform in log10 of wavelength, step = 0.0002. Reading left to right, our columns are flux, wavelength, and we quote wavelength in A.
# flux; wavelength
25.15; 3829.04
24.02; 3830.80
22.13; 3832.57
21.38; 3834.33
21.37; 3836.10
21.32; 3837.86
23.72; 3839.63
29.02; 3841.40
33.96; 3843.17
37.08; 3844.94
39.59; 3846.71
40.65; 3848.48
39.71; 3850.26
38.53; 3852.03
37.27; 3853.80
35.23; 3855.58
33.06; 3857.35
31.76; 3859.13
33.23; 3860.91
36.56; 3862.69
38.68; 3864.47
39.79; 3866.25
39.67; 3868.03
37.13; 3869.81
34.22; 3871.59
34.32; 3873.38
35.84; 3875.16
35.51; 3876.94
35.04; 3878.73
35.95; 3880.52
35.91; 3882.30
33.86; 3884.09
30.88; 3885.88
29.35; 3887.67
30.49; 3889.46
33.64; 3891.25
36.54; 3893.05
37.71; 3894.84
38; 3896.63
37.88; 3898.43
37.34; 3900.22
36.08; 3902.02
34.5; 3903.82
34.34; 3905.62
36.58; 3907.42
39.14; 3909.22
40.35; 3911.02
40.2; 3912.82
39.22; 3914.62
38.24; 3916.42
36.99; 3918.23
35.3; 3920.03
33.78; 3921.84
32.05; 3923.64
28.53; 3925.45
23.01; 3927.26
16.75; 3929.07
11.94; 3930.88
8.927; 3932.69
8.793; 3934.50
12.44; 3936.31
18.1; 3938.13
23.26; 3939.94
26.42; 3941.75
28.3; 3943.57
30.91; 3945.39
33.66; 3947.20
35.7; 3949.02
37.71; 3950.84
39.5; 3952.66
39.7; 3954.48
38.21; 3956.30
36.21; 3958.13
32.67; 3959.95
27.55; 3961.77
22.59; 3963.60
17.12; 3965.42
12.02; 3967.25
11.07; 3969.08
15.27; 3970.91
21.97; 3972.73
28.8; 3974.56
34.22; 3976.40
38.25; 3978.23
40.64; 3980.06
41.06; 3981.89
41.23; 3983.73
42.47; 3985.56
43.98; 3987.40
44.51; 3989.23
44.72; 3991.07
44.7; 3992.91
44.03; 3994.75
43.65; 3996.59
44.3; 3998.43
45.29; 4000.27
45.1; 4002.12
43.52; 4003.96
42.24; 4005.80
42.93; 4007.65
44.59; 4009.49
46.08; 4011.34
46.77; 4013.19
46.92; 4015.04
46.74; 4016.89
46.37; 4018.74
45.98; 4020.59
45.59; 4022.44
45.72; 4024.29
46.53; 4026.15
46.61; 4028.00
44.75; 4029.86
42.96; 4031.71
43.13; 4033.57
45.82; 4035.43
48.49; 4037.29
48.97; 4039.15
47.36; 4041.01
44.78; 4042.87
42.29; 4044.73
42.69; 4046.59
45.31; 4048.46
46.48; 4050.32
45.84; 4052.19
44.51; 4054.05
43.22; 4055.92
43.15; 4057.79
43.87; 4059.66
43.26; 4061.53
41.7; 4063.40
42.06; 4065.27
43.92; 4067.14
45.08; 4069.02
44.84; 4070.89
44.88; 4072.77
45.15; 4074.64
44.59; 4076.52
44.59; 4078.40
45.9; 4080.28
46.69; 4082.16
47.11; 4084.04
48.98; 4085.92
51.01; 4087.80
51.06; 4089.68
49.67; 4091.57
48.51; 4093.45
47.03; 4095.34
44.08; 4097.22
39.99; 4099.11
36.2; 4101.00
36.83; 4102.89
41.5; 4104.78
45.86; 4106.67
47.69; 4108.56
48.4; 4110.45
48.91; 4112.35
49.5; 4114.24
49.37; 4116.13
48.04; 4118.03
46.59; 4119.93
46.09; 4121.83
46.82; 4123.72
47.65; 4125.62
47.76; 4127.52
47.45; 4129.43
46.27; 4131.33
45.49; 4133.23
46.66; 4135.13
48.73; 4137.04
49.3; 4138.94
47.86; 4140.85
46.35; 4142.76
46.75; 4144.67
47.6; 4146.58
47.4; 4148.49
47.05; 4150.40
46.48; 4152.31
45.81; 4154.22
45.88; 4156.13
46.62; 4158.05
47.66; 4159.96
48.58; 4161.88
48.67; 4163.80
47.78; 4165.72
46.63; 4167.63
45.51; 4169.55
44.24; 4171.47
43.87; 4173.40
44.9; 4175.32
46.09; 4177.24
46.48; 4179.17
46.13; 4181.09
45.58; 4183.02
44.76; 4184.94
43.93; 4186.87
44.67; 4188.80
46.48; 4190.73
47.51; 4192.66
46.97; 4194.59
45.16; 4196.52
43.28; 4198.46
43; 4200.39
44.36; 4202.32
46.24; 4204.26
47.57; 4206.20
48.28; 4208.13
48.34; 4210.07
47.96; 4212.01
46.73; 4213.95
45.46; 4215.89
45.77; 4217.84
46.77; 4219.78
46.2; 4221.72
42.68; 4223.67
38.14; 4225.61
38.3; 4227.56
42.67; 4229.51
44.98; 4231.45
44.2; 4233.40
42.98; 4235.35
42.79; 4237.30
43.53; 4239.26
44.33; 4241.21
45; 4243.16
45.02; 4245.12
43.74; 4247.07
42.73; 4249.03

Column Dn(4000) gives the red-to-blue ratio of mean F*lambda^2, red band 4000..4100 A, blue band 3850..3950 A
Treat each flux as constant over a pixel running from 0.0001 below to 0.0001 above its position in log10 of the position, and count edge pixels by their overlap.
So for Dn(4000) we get 1.5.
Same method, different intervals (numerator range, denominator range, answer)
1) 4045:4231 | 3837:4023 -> 1.46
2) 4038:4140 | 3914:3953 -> 1.83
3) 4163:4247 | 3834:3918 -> 1.51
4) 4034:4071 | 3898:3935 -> 1.54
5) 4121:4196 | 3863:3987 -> 1.65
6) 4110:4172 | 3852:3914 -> 1.50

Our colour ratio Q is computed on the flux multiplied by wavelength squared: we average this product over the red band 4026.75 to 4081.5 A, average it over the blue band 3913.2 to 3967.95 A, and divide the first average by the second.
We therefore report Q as 1.7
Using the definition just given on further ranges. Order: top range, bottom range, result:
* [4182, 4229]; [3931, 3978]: 1.99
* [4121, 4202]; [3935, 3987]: 1.73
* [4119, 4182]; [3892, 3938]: 1.71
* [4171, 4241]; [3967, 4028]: 1.23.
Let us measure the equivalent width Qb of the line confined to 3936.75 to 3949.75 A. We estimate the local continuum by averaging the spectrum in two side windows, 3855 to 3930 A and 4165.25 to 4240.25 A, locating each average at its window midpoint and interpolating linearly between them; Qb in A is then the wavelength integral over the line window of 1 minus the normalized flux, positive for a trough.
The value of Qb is 3.2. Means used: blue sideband 34.8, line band 27.4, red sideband 45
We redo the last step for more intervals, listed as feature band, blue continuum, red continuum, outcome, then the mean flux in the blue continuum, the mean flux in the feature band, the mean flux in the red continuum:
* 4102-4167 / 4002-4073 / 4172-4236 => -2.8 A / 44.9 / 46.9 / 45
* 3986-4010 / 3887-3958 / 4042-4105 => -3.9 A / 31.3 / 44.1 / 44.6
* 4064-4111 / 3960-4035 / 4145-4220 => -3.0 A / 39.1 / 45.2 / 46.2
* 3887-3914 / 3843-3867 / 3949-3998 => -0.3 A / 36.9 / 36.2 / 34.1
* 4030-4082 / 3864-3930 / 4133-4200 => -3.8 A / 34.9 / 44.7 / 46.3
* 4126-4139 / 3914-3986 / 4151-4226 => -1.7 A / 28.4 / 47.3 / 45.9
